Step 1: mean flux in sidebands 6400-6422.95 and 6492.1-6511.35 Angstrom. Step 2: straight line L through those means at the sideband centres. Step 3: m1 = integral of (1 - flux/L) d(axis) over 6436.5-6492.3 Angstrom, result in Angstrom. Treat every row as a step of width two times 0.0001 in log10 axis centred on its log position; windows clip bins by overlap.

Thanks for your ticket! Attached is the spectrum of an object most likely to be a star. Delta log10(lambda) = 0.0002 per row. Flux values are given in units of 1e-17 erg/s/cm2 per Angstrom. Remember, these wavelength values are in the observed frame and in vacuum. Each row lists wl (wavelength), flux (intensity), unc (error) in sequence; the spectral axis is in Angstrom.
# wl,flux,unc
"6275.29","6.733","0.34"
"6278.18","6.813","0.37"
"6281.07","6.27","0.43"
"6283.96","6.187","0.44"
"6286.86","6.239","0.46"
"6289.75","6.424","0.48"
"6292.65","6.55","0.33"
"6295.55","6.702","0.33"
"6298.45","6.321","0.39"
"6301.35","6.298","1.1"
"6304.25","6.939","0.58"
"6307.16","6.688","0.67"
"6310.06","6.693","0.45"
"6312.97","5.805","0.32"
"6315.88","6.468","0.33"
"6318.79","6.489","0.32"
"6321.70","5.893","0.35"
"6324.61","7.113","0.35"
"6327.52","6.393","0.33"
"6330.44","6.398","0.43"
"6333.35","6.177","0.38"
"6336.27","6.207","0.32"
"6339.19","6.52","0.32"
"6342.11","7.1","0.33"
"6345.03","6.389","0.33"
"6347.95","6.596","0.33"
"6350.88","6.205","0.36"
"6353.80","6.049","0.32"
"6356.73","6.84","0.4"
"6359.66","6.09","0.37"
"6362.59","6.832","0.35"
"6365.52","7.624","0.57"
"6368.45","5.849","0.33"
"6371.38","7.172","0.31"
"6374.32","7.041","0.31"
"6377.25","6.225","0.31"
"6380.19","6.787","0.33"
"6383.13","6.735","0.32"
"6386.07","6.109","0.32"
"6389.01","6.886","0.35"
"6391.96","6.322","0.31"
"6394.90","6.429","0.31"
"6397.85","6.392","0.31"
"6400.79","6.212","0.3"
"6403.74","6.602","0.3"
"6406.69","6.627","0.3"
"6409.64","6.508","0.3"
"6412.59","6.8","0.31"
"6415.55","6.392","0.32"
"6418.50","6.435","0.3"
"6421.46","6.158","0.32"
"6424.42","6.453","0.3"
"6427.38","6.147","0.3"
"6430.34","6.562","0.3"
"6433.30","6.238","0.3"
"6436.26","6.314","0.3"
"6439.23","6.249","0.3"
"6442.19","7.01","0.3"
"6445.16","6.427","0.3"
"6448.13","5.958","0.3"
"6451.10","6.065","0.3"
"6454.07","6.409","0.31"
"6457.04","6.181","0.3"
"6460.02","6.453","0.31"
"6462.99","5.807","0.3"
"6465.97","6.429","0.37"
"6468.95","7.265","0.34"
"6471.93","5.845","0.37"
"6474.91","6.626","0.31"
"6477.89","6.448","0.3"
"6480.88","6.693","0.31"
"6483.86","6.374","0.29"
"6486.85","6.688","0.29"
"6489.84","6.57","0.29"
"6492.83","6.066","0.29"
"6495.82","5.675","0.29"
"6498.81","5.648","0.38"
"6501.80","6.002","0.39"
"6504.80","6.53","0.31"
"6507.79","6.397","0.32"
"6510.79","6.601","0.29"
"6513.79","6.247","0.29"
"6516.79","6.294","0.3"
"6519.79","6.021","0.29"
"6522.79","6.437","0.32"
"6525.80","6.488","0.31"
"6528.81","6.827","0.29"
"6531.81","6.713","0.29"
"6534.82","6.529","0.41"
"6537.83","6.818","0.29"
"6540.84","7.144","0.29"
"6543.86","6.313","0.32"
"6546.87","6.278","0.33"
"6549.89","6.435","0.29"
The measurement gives -1.3 Angstrom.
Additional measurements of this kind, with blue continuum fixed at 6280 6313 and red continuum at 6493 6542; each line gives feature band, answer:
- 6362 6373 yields -0.8 Angstrom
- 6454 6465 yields 0.4 Angstrom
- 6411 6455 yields 0.3 Angstrom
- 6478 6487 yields -0.2 Angstrom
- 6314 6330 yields 0.0 Angstrom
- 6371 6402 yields -0.6 Angstrom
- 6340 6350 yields -0.3 Angstrom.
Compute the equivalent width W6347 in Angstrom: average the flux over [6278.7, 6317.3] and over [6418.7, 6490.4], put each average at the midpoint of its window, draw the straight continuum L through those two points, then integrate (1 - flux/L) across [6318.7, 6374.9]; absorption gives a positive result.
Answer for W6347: -1.05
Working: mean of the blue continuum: 6.44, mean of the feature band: 6.54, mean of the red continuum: 6.39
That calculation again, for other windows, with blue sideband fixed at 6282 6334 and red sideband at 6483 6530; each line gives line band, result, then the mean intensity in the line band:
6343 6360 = 0.0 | 6.4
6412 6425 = -0.1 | 6.42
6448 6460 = 0.2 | 6.21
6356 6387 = -1.3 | 6.67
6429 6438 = 0.0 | 6.36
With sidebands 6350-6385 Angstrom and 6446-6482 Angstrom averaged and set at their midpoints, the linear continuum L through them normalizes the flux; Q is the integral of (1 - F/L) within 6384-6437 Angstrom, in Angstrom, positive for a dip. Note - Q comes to 0.59 Angstrom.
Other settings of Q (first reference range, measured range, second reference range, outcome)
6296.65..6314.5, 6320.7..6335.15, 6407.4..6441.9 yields 0.1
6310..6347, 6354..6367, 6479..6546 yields -0.7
